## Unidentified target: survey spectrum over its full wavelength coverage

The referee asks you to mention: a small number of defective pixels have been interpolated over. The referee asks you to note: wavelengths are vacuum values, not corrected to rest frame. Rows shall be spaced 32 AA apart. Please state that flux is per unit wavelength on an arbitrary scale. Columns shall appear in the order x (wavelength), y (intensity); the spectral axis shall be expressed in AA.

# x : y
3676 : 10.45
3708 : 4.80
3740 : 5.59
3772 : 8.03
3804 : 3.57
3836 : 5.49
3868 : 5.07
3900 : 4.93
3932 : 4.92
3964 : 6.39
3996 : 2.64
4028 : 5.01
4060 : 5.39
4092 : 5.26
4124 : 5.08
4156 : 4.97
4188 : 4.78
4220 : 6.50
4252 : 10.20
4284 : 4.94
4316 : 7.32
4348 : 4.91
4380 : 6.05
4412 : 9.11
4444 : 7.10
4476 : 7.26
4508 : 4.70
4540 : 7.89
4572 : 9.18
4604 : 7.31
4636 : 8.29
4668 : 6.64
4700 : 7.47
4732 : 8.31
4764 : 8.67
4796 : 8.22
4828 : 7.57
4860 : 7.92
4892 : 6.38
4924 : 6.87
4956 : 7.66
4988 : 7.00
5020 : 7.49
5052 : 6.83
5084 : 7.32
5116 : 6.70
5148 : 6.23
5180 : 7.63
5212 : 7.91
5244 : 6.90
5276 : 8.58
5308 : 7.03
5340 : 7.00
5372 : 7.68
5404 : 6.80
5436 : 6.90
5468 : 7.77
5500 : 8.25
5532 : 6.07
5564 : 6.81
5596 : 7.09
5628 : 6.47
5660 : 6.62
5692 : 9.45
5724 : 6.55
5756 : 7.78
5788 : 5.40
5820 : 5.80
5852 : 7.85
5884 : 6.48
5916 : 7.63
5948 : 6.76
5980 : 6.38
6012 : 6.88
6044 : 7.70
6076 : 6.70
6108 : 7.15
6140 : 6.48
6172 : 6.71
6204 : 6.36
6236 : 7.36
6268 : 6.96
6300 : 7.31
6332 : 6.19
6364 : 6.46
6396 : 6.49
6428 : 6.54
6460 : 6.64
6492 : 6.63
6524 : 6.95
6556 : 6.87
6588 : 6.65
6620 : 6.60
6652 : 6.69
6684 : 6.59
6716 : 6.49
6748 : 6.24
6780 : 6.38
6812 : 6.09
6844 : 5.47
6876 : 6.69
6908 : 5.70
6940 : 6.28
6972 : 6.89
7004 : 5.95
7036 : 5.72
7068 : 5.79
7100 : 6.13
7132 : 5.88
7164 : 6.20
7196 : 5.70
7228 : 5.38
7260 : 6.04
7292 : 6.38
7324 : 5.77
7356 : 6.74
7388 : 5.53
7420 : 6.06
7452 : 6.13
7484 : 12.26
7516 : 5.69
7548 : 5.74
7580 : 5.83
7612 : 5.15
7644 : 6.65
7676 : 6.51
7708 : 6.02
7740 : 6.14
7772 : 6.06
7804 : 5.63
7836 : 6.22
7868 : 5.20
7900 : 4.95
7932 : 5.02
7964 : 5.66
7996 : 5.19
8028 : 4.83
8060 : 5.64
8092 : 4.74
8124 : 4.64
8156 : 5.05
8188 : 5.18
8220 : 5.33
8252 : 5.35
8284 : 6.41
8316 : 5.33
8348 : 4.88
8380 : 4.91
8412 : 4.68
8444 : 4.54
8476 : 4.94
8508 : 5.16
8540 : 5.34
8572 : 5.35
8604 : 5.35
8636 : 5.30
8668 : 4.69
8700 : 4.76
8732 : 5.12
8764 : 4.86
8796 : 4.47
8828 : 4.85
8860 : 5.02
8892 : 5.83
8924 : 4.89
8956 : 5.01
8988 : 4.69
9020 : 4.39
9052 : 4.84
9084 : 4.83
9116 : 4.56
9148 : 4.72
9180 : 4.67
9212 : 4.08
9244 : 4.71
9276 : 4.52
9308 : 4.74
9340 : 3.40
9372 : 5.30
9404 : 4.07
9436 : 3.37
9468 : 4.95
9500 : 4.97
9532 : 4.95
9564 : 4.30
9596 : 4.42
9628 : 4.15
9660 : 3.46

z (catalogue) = 0.14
